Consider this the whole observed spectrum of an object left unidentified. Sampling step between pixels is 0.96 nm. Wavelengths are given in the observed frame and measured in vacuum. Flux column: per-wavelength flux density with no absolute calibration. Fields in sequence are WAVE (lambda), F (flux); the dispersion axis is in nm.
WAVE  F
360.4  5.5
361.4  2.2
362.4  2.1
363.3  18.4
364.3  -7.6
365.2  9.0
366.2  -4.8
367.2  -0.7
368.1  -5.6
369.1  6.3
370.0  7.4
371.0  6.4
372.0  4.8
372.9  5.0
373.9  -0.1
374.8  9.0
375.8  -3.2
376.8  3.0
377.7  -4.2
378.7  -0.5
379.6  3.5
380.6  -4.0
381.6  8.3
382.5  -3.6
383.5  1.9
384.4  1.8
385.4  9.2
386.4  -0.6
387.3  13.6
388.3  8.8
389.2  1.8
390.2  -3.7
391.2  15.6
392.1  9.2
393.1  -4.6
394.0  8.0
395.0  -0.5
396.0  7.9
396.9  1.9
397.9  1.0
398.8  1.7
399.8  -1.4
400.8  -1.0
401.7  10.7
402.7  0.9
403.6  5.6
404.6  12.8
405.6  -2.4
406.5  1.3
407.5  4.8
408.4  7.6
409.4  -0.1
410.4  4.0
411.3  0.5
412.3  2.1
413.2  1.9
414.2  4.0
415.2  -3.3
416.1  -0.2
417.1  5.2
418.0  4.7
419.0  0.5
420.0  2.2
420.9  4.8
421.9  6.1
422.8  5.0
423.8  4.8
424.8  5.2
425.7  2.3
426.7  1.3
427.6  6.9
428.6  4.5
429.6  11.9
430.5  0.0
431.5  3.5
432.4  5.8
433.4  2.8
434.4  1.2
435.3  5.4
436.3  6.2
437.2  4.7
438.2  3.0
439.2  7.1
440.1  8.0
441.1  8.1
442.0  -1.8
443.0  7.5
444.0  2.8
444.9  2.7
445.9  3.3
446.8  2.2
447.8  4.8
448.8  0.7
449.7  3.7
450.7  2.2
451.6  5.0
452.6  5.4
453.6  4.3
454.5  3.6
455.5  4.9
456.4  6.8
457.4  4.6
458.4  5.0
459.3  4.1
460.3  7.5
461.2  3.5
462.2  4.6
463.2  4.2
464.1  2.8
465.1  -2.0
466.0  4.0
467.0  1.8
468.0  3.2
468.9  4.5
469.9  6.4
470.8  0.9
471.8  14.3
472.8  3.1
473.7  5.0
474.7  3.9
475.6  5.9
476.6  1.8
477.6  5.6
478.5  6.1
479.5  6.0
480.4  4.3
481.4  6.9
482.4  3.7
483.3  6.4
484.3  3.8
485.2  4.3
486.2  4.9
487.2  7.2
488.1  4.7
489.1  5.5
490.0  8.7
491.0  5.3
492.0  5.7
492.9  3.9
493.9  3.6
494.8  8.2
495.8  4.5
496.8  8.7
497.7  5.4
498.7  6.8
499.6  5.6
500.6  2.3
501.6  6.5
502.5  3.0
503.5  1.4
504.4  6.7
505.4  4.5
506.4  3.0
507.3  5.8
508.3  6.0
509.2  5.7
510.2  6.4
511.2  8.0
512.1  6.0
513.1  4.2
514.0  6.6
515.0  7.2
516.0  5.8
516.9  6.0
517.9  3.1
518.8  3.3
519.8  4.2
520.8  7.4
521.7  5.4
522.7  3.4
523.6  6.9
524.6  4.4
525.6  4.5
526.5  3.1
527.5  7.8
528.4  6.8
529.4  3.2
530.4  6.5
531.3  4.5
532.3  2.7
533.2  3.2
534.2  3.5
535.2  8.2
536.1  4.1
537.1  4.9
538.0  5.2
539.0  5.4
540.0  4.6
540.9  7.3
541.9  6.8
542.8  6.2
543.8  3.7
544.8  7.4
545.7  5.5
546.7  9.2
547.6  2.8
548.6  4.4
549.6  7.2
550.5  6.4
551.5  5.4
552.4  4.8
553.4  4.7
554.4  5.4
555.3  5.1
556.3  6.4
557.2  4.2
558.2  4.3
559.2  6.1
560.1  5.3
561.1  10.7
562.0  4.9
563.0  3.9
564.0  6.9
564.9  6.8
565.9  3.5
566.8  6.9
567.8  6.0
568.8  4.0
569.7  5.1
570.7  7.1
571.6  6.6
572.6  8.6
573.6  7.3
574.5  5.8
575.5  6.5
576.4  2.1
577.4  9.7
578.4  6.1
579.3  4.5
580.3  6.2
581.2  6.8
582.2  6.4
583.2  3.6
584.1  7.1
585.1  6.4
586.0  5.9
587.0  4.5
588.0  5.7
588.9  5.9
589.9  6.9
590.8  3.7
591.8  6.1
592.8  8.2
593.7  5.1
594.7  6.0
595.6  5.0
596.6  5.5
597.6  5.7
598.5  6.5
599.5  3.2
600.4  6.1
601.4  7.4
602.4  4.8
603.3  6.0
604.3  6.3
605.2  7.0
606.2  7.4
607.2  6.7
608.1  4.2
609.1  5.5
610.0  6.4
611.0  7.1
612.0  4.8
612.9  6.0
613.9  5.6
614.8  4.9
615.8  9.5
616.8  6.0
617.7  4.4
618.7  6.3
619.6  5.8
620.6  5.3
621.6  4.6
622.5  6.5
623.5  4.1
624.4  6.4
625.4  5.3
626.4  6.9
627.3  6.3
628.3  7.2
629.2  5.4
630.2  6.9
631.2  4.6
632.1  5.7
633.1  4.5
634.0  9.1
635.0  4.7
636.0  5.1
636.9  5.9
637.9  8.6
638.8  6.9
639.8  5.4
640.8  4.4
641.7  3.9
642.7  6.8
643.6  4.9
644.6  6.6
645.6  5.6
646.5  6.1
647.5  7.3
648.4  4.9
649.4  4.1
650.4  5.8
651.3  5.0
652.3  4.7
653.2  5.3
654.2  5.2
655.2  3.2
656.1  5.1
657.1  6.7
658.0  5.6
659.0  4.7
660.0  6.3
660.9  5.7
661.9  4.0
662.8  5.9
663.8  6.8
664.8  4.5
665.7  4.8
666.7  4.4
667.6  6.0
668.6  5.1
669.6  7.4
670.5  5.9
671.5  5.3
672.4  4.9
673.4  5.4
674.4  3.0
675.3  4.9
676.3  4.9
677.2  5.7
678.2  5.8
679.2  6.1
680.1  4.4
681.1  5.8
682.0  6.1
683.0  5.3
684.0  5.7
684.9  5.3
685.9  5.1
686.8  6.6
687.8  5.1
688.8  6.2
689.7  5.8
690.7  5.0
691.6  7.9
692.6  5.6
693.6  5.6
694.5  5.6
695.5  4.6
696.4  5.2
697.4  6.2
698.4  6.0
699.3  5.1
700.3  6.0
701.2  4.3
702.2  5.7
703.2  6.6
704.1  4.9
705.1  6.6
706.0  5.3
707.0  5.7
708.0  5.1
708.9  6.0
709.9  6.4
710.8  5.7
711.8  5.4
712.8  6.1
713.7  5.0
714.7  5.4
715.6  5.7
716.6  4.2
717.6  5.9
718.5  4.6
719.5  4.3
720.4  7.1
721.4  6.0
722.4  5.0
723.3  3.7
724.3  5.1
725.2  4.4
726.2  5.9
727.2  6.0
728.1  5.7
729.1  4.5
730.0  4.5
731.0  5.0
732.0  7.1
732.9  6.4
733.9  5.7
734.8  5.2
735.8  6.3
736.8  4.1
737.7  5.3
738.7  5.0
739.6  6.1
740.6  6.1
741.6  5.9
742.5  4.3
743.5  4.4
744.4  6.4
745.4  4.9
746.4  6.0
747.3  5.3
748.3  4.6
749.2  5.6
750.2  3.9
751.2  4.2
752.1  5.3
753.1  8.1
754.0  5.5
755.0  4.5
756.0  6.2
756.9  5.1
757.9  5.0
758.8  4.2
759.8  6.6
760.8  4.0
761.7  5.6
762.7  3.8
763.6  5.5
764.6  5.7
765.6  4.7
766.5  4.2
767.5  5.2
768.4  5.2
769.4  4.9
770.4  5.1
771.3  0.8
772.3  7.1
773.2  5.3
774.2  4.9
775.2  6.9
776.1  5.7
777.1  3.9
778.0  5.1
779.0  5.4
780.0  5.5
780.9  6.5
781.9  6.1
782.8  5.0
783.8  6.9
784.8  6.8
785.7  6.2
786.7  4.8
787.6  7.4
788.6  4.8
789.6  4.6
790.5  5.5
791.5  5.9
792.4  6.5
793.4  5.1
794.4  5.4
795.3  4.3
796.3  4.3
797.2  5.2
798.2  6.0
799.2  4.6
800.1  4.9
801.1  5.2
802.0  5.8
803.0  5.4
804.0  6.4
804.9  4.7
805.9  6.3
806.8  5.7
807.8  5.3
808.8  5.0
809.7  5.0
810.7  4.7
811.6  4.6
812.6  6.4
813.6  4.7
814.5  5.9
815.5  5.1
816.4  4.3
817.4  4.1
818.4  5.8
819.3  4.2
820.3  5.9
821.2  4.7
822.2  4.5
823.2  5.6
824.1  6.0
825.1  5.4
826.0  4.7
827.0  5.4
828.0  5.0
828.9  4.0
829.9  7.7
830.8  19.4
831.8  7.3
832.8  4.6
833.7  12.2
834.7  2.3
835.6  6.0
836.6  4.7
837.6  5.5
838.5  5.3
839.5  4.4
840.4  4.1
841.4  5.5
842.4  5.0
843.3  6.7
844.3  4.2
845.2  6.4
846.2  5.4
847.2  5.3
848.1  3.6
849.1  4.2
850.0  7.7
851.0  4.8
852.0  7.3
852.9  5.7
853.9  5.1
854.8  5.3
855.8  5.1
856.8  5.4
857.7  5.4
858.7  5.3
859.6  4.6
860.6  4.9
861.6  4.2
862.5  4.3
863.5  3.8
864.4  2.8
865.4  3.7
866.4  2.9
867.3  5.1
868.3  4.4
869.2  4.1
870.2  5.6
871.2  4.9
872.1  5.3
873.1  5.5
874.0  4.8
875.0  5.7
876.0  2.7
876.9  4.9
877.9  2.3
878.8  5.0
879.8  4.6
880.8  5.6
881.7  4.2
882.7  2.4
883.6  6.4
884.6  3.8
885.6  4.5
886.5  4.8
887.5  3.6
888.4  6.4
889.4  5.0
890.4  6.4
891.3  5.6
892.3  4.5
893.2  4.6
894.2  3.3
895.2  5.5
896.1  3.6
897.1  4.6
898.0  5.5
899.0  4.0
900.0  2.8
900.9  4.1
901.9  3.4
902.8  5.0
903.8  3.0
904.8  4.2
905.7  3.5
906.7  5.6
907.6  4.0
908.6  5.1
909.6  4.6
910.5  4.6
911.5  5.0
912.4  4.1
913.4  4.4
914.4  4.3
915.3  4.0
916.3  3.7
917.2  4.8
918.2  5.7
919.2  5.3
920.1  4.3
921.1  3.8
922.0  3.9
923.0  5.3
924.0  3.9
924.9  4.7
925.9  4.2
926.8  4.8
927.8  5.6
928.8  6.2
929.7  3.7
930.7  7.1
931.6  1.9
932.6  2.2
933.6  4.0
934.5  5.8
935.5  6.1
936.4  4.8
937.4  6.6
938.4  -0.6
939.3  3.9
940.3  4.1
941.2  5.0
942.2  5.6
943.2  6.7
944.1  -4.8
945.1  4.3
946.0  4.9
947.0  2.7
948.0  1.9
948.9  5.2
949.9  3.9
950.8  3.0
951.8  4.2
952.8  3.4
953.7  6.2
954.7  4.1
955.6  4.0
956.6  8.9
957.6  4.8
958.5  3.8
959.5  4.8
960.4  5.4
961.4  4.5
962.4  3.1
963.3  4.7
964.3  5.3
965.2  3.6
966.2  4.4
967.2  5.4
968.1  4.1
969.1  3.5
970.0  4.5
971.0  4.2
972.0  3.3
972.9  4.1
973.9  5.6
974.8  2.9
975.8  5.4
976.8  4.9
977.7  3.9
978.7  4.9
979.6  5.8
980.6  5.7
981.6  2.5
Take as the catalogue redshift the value 0.27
